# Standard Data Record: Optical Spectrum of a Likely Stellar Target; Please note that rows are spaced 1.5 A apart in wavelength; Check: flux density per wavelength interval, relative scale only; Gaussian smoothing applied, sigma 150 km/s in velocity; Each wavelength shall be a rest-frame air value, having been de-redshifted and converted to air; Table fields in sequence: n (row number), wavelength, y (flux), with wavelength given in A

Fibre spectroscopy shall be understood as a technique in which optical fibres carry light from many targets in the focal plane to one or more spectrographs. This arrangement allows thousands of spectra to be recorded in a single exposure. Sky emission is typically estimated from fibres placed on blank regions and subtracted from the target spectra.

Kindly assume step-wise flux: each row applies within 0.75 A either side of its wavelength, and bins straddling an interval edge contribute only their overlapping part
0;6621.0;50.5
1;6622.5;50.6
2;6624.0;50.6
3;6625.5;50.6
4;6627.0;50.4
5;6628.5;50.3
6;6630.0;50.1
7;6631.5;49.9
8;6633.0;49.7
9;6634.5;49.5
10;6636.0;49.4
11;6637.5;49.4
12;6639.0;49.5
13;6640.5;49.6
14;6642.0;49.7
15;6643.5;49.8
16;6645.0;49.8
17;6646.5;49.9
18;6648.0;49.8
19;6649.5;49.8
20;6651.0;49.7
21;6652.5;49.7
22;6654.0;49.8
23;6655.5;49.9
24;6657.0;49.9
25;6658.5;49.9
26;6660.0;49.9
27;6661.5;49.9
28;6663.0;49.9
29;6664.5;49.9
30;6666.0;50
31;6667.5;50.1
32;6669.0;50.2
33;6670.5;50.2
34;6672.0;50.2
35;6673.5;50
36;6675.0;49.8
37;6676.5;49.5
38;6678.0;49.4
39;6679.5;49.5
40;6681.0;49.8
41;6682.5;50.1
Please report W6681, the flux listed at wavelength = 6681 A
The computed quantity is 49.8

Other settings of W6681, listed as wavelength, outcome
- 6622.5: 50.6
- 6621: 50.5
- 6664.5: 49.9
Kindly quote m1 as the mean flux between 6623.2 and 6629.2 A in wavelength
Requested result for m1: 50.5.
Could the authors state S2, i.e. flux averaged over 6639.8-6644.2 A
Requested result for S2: 49.7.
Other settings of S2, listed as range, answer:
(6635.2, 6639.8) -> 49.4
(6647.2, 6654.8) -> 49.8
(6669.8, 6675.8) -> 50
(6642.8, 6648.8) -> 49.8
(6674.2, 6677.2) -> 49.7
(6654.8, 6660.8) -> 49.9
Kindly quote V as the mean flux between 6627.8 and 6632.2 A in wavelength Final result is 50.1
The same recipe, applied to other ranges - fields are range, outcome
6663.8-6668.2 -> 50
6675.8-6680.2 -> 49.5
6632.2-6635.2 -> 49.6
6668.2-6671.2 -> 50.2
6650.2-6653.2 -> 49.7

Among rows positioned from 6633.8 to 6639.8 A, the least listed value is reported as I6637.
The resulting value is 49.4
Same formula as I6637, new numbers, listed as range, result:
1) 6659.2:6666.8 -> 49.9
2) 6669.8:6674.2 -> 50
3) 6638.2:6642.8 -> 49.5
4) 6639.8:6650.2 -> 49.6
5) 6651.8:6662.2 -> 49.7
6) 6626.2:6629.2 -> 50.3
